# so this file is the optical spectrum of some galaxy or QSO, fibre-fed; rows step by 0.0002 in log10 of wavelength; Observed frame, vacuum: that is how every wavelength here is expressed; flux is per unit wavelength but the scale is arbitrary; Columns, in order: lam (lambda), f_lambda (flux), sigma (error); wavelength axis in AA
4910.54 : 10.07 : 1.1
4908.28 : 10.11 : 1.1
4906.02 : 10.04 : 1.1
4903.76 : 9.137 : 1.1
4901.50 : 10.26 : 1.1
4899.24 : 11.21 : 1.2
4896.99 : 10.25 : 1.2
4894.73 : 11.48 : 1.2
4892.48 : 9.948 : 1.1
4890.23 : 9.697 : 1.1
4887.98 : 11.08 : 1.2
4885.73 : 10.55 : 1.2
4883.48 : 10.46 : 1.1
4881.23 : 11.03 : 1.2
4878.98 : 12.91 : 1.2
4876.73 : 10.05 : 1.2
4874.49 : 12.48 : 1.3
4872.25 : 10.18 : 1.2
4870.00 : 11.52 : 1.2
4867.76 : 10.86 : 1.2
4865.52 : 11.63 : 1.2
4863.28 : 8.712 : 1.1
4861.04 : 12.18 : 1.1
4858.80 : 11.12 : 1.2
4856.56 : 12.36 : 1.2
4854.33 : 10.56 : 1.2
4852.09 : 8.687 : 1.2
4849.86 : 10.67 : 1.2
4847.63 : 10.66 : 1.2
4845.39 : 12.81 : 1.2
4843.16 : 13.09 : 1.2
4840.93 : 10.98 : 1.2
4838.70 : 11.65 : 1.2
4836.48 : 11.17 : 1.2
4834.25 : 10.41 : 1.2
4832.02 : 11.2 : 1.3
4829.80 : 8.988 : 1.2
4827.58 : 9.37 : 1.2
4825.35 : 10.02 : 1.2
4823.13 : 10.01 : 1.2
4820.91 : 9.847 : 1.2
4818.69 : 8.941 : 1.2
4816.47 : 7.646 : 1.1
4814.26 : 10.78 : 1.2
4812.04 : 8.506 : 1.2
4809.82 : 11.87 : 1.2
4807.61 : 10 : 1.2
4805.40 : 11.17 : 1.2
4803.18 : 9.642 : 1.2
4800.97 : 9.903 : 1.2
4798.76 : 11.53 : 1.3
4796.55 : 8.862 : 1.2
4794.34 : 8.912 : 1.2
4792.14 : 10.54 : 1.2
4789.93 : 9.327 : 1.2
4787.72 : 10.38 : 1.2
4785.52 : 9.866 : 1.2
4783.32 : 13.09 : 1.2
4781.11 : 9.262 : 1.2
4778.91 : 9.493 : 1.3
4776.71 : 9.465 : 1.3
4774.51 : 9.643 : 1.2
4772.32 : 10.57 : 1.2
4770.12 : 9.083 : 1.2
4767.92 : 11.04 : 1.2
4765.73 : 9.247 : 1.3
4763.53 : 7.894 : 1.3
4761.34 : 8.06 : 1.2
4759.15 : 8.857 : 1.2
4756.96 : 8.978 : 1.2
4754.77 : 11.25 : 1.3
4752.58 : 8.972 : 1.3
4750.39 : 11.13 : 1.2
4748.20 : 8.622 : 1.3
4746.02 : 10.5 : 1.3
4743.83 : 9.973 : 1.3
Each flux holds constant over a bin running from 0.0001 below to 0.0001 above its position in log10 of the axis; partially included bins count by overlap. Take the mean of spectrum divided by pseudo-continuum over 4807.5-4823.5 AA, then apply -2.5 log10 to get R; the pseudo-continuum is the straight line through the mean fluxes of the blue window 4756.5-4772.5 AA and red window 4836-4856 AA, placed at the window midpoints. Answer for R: 0.08 mag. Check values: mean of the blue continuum 9.15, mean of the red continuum 11.2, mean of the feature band 9.67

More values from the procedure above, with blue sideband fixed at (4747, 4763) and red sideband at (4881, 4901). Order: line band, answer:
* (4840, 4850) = -0.15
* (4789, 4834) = 0.00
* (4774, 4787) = -0.06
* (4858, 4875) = -0.07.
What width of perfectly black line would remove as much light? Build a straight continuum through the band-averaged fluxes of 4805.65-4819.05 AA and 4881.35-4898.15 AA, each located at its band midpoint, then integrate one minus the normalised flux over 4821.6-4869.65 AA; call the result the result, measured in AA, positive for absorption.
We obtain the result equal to -3.44 AA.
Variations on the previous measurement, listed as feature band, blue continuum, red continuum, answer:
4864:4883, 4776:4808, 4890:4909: -1.9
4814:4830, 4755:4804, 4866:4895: 1.3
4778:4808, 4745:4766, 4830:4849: 0.3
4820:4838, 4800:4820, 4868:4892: 0.0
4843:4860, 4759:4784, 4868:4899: -1.0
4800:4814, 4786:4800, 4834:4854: 0.0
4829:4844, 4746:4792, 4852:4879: -0.6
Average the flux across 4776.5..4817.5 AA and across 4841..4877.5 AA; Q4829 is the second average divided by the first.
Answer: 1.1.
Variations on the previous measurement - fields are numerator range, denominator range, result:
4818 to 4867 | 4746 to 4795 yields 1.10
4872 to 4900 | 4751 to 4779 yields 1.15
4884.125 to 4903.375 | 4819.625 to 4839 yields 1.03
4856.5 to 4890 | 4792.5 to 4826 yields 1.12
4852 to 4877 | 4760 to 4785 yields 1.13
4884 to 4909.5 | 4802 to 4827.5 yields 1.05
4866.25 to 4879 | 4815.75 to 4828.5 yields 1.20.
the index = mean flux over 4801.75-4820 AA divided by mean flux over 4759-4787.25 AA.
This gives 1.01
